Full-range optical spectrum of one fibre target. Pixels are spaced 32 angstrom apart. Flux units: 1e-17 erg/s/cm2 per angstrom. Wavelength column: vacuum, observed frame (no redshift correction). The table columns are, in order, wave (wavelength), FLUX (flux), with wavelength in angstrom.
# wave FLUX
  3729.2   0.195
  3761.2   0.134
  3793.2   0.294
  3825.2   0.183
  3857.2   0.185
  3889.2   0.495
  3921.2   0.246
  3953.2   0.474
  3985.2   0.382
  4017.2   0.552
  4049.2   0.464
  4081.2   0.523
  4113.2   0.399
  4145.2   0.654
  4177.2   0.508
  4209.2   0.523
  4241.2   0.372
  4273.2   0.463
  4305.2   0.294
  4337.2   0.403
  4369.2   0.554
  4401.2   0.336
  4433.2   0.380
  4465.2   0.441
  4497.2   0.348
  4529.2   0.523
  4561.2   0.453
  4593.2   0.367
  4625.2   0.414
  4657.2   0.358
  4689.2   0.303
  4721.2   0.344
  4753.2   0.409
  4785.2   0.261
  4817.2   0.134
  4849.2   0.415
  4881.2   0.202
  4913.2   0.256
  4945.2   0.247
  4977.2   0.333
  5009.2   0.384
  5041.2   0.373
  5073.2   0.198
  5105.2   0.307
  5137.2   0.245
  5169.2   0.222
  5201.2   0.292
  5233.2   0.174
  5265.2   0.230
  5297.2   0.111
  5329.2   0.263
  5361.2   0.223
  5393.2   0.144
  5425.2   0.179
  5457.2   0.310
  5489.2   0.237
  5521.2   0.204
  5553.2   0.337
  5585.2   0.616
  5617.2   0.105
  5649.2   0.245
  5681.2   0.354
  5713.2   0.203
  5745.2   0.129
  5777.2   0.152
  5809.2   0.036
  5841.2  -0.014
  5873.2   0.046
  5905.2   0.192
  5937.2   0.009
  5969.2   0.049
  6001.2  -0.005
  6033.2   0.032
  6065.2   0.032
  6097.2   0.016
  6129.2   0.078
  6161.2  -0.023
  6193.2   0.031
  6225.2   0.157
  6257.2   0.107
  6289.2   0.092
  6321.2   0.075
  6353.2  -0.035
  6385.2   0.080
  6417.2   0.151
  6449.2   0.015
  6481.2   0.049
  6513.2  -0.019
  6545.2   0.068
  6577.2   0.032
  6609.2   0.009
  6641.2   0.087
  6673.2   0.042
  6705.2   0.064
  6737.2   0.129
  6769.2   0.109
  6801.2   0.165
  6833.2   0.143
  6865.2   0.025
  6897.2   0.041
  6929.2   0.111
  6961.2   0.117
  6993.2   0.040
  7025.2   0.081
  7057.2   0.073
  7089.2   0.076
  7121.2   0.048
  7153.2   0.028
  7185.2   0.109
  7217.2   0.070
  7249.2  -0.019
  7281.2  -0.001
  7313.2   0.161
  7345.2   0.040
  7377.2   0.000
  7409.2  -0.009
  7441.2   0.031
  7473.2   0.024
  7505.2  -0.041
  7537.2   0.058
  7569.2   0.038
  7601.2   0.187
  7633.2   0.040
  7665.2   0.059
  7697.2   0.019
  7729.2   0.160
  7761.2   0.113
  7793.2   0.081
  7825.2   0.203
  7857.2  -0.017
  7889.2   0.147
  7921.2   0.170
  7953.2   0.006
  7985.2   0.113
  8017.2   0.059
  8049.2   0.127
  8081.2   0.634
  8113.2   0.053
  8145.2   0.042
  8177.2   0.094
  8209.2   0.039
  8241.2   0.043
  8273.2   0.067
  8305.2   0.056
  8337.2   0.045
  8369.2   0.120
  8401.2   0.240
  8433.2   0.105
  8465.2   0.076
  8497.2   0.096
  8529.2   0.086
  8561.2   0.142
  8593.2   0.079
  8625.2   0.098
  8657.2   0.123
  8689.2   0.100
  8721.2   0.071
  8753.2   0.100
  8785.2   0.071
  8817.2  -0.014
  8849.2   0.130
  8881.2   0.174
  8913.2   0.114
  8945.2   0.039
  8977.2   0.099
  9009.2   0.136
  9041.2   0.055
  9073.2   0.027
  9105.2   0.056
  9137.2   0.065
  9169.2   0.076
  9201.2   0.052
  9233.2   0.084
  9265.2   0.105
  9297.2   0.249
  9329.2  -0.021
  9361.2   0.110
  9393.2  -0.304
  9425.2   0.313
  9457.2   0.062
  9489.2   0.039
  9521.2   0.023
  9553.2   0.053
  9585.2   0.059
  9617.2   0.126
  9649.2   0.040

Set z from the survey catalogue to 1.17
